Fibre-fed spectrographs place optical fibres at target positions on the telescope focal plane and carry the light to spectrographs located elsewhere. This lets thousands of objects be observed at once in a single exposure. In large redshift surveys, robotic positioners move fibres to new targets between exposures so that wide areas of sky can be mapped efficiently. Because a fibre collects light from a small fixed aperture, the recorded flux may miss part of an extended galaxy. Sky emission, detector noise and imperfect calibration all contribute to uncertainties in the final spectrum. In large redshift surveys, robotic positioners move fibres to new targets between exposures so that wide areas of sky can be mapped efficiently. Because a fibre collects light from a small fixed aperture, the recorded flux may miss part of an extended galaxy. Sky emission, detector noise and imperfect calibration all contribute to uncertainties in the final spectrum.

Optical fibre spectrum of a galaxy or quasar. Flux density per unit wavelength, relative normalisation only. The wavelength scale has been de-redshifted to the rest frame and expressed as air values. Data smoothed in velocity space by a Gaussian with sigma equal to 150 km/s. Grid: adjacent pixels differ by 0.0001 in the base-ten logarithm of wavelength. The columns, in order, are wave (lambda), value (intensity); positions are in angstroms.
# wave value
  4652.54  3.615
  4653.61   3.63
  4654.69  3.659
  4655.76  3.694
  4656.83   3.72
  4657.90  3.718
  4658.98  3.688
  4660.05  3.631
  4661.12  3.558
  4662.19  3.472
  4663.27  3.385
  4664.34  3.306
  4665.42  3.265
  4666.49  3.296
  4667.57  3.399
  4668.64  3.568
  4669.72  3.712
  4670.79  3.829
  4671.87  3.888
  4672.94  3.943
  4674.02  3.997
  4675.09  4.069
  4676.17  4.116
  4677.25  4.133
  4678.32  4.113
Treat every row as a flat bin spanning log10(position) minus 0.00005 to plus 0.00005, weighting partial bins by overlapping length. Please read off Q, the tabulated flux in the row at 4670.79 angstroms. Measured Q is 3.829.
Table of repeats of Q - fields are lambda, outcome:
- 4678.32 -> 4.113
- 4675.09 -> 4.069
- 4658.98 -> 3.688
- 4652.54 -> 3.615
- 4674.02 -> 3.997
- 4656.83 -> 3.72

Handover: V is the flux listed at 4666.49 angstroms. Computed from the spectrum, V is 3.296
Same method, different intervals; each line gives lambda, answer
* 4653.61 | 3.63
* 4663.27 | 3.385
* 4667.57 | 3.399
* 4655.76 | 3.694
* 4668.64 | 3.568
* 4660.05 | 3.631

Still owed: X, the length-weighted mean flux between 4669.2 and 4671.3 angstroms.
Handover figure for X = 3.78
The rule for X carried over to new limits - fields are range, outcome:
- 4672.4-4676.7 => 4.04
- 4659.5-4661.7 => 3.61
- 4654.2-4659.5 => 3.7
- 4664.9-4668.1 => 3.32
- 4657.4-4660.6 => 3.68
